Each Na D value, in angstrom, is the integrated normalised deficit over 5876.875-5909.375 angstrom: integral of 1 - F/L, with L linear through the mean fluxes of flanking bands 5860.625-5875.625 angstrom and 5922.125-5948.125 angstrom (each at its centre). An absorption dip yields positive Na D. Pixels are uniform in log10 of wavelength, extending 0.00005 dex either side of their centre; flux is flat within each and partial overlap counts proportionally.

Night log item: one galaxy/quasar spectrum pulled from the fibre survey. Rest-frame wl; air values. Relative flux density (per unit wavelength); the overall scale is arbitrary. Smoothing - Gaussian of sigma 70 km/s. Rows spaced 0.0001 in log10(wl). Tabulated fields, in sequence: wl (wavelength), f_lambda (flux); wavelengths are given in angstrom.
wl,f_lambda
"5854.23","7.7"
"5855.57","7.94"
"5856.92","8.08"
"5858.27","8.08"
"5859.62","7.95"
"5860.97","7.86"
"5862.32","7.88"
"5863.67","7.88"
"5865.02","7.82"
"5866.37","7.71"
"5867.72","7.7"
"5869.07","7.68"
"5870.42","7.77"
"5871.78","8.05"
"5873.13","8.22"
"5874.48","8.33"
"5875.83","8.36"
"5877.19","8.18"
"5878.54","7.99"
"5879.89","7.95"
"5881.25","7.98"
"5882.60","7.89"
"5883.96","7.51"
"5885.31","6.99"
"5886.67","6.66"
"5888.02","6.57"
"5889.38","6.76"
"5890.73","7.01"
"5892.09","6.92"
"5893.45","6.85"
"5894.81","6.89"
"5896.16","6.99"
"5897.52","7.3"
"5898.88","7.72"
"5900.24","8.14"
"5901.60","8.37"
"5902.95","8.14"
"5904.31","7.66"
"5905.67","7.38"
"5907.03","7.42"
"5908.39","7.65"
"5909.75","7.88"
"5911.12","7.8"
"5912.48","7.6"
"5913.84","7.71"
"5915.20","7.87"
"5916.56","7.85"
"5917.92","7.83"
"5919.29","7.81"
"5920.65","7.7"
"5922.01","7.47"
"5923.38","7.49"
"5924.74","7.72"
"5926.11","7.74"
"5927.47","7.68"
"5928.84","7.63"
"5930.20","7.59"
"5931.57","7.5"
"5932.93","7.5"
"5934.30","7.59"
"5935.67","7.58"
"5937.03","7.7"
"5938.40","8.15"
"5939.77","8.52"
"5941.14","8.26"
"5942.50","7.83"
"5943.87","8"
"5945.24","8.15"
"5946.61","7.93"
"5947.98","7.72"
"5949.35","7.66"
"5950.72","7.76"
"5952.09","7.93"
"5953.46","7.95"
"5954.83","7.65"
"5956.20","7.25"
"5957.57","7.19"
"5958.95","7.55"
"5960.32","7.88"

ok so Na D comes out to 1.7 angstrom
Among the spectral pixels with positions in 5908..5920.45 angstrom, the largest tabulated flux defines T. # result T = 7.88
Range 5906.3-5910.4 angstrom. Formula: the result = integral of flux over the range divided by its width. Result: 7.65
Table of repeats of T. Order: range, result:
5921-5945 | 8.52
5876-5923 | 8.37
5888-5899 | 7.72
